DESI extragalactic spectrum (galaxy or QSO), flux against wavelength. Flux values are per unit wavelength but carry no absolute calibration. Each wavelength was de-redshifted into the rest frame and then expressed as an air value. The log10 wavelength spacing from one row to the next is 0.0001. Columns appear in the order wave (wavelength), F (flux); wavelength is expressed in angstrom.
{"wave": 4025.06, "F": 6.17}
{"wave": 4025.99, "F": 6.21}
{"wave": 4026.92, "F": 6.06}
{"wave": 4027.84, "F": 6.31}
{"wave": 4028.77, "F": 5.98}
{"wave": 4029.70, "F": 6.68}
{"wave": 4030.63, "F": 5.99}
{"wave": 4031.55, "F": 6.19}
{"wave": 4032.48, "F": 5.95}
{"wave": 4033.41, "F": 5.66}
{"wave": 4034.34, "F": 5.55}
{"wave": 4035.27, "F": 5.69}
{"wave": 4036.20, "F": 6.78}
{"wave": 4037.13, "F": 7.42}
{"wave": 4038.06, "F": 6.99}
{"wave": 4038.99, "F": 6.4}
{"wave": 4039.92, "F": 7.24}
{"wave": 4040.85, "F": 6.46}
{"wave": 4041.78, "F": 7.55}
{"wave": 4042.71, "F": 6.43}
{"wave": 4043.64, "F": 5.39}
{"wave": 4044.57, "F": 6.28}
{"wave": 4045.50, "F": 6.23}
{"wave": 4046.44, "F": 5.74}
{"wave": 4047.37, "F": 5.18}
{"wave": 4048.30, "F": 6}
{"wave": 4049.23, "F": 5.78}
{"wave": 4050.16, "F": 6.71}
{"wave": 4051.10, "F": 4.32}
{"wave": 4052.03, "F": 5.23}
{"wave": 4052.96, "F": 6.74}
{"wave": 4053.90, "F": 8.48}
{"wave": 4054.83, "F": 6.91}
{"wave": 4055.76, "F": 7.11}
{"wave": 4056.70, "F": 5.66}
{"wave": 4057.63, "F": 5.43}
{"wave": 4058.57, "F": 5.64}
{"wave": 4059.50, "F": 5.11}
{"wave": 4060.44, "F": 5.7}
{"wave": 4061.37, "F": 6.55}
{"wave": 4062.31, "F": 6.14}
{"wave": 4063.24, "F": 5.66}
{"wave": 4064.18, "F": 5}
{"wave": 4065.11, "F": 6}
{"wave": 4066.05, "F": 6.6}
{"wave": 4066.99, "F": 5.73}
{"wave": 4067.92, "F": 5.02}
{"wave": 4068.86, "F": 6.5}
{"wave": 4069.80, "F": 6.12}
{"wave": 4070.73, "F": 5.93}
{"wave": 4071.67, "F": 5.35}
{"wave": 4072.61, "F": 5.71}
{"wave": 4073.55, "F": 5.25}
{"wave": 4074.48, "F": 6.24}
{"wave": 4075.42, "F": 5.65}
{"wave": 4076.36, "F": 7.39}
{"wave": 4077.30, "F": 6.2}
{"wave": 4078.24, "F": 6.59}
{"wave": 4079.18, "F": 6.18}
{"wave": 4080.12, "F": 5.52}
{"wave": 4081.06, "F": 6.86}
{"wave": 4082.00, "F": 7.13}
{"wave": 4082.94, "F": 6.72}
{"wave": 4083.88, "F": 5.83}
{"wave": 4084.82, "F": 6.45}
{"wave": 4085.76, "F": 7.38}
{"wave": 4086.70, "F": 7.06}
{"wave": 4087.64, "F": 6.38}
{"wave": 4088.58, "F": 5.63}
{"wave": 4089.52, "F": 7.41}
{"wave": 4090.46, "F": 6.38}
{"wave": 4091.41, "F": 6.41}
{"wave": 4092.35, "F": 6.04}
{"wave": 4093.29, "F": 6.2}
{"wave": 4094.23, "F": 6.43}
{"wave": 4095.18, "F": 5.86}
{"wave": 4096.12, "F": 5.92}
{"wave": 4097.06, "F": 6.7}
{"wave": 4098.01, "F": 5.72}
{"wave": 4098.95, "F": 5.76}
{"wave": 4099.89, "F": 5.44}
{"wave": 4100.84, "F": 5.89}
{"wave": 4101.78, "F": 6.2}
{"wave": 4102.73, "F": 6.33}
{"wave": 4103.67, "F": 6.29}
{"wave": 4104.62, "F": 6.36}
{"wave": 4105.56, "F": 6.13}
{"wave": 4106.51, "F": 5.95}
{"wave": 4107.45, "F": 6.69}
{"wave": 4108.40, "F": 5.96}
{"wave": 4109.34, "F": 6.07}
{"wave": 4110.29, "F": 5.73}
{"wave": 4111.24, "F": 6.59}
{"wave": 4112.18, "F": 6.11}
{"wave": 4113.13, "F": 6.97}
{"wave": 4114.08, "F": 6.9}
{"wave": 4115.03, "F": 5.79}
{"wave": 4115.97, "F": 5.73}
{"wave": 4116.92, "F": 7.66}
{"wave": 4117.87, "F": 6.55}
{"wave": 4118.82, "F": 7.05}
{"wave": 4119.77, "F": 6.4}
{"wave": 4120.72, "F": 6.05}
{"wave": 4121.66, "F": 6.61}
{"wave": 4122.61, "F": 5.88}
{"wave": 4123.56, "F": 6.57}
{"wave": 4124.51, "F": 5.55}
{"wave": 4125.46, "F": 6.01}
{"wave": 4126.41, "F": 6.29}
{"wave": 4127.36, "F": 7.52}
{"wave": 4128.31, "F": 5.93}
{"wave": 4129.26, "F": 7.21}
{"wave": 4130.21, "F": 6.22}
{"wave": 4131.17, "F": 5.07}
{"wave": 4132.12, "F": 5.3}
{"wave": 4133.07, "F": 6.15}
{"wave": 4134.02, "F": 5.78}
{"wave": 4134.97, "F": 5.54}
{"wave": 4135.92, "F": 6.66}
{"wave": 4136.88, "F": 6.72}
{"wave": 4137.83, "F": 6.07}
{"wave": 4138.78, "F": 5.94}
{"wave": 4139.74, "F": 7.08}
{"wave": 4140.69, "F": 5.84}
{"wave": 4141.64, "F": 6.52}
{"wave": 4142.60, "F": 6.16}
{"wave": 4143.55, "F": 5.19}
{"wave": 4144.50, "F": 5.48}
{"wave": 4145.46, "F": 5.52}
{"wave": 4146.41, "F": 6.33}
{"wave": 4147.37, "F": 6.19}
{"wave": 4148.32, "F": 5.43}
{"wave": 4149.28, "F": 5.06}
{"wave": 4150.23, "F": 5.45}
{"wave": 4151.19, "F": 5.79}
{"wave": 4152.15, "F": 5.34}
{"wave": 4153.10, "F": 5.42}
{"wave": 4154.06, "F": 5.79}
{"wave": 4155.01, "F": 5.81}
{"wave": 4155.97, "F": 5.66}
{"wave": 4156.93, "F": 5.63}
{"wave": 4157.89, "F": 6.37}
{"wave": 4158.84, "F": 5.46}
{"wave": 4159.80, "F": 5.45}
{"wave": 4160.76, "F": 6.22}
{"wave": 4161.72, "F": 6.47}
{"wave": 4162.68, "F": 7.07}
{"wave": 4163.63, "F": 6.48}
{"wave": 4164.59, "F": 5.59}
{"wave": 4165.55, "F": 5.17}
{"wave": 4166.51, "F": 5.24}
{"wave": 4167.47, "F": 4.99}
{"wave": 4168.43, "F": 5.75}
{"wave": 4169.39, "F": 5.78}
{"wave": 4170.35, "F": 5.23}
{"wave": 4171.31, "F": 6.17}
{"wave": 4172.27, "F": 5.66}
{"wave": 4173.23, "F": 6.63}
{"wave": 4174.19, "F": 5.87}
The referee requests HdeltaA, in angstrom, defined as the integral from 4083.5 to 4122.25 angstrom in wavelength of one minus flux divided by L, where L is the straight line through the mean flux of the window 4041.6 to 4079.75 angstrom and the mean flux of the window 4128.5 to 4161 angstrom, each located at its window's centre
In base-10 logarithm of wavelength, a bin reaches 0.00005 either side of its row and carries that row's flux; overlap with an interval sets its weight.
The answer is -2.4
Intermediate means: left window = 6.02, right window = 5.87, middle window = 6.32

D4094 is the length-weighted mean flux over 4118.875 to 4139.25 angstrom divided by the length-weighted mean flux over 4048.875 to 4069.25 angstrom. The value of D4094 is 1.0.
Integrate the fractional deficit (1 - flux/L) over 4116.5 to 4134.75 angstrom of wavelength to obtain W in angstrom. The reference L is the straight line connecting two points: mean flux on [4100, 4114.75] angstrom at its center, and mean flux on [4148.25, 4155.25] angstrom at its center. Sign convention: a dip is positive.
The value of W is -1.1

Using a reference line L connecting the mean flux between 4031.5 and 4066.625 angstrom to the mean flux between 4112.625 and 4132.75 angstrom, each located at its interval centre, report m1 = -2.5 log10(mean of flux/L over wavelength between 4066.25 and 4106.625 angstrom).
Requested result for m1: 0.009 mag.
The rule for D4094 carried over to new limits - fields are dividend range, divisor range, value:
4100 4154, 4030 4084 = 1.00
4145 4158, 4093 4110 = 0.93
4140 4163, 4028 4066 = 0.95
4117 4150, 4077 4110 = 0.97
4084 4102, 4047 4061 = 1.04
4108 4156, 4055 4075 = 1.04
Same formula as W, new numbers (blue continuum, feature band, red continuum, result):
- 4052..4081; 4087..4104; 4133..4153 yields -0.48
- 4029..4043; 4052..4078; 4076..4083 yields 1.84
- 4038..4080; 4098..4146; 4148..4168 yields -2.76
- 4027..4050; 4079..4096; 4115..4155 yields -0.75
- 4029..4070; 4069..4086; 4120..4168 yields -0.45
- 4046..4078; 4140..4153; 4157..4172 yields 0.26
